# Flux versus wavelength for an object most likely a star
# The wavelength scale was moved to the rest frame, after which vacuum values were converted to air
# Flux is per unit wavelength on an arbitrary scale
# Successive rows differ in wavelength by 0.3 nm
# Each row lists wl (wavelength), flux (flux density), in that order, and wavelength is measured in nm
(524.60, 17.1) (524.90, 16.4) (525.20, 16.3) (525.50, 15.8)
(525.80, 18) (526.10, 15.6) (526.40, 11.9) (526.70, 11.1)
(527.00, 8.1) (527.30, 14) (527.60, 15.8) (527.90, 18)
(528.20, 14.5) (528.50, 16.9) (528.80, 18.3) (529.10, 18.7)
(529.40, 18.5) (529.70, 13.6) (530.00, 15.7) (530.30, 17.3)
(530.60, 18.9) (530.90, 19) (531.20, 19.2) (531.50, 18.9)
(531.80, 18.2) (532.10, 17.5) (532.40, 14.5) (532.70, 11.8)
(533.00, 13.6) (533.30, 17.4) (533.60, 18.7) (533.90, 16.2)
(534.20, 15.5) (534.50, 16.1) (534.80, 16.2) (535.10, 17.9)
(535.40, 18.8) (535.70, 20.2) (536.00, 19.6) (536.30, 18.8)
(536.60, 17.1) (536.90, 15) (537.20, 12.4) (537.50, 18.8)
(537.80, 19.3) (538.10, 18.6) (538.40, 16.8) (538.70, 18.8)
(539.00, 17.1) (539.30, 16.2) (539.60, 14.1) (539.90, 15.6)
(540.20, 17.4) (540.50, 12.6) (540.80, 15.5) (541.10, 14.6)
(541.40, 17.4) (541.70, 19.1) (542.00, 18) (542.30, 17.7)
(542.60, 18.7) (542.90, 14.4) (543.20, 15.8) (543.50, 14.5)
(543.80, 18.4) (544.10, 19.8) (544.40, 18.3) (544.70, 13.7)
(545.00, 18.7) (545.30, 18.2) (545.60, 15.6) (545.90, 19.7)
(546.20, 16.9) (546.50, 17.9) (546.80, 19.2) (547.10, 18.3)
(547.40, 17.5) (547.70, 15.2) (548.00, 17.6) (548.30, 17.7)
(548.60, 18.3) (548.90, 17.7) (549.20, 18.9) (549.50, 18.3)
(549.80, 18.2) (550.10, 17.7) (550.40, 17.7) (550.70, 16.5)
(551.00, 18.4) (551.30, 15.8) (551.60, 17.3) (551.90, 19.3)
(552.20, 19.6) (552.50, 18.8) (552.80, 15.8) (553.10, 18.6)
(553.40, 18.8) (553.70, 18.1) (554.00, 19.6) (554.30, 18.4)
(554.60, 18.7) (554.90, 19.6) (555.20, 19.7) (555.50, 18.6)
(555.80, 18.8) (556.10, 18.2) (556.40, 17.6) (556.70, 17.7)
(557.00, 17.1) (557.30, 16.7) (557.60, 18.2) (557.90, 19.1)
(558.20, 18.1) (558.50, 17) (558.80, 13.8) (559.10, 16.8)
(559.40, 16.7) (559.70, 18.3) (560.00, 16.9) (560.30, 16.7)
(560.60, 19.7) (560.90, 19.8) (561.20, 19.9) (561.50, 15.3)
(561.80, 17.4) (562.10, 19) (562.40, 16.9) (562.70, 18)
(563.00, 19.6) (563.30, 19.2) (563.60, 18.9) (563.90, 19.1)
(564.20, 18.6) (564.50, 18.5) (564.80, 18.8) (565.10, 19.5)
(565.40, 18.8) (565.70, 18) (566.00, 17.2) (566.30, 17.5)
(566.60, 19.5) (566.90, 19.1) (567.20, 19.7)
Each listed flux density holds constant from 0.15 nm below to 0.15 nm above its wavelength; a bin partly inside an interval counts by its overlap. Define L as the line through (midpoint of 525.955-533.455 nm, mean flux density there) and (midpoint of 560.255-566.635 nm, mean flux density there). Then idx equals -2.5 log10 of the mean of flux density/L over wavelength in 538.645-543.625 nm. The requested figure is 0.03 mag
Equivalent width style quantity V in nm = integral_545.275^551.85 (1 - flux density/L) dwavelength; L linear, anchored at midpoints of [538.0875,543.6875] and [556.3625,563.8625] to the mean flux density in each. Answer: -0.273 nm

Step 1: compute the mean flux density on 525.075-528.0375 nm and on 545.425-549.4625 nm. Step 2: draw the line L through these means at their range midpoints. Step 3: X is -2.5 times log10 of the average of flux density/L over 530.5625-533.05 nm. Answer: -0.111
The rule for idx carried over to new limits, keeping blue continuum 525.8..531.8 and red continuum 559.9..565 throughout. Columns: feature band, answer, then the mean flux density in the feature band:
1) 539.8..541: 0.112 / 15.2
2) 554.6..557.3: -0.023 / 18.3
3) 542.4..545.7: 0.012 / 16.9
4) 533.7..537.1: -0.051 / 17.3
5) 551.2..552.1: -0.001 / 17.7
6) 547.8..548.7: -0.016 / 17.7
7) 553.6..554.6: -0.054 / 18.7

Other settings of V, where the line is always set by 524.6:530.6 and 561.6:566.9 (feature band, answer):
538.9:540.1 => 0.06 nm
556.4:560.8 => 0.16 nm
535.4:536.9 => -0.21 nm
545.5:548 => -0.07 nm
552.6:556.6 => -0.17 nm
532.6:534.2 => 0.04 nm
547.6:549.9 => -0.07 nm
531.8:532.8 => 0.04 nm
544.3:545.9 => -0.01 nm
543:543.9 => 0.05 nm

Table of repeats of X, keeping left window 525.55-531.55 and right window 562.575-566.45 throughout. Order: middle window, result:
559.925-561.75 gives 0.02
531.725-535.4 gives 0.01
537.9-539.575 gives -0.03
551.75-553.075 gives -0.04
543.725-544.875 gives -0.02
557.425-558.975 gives 0.06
